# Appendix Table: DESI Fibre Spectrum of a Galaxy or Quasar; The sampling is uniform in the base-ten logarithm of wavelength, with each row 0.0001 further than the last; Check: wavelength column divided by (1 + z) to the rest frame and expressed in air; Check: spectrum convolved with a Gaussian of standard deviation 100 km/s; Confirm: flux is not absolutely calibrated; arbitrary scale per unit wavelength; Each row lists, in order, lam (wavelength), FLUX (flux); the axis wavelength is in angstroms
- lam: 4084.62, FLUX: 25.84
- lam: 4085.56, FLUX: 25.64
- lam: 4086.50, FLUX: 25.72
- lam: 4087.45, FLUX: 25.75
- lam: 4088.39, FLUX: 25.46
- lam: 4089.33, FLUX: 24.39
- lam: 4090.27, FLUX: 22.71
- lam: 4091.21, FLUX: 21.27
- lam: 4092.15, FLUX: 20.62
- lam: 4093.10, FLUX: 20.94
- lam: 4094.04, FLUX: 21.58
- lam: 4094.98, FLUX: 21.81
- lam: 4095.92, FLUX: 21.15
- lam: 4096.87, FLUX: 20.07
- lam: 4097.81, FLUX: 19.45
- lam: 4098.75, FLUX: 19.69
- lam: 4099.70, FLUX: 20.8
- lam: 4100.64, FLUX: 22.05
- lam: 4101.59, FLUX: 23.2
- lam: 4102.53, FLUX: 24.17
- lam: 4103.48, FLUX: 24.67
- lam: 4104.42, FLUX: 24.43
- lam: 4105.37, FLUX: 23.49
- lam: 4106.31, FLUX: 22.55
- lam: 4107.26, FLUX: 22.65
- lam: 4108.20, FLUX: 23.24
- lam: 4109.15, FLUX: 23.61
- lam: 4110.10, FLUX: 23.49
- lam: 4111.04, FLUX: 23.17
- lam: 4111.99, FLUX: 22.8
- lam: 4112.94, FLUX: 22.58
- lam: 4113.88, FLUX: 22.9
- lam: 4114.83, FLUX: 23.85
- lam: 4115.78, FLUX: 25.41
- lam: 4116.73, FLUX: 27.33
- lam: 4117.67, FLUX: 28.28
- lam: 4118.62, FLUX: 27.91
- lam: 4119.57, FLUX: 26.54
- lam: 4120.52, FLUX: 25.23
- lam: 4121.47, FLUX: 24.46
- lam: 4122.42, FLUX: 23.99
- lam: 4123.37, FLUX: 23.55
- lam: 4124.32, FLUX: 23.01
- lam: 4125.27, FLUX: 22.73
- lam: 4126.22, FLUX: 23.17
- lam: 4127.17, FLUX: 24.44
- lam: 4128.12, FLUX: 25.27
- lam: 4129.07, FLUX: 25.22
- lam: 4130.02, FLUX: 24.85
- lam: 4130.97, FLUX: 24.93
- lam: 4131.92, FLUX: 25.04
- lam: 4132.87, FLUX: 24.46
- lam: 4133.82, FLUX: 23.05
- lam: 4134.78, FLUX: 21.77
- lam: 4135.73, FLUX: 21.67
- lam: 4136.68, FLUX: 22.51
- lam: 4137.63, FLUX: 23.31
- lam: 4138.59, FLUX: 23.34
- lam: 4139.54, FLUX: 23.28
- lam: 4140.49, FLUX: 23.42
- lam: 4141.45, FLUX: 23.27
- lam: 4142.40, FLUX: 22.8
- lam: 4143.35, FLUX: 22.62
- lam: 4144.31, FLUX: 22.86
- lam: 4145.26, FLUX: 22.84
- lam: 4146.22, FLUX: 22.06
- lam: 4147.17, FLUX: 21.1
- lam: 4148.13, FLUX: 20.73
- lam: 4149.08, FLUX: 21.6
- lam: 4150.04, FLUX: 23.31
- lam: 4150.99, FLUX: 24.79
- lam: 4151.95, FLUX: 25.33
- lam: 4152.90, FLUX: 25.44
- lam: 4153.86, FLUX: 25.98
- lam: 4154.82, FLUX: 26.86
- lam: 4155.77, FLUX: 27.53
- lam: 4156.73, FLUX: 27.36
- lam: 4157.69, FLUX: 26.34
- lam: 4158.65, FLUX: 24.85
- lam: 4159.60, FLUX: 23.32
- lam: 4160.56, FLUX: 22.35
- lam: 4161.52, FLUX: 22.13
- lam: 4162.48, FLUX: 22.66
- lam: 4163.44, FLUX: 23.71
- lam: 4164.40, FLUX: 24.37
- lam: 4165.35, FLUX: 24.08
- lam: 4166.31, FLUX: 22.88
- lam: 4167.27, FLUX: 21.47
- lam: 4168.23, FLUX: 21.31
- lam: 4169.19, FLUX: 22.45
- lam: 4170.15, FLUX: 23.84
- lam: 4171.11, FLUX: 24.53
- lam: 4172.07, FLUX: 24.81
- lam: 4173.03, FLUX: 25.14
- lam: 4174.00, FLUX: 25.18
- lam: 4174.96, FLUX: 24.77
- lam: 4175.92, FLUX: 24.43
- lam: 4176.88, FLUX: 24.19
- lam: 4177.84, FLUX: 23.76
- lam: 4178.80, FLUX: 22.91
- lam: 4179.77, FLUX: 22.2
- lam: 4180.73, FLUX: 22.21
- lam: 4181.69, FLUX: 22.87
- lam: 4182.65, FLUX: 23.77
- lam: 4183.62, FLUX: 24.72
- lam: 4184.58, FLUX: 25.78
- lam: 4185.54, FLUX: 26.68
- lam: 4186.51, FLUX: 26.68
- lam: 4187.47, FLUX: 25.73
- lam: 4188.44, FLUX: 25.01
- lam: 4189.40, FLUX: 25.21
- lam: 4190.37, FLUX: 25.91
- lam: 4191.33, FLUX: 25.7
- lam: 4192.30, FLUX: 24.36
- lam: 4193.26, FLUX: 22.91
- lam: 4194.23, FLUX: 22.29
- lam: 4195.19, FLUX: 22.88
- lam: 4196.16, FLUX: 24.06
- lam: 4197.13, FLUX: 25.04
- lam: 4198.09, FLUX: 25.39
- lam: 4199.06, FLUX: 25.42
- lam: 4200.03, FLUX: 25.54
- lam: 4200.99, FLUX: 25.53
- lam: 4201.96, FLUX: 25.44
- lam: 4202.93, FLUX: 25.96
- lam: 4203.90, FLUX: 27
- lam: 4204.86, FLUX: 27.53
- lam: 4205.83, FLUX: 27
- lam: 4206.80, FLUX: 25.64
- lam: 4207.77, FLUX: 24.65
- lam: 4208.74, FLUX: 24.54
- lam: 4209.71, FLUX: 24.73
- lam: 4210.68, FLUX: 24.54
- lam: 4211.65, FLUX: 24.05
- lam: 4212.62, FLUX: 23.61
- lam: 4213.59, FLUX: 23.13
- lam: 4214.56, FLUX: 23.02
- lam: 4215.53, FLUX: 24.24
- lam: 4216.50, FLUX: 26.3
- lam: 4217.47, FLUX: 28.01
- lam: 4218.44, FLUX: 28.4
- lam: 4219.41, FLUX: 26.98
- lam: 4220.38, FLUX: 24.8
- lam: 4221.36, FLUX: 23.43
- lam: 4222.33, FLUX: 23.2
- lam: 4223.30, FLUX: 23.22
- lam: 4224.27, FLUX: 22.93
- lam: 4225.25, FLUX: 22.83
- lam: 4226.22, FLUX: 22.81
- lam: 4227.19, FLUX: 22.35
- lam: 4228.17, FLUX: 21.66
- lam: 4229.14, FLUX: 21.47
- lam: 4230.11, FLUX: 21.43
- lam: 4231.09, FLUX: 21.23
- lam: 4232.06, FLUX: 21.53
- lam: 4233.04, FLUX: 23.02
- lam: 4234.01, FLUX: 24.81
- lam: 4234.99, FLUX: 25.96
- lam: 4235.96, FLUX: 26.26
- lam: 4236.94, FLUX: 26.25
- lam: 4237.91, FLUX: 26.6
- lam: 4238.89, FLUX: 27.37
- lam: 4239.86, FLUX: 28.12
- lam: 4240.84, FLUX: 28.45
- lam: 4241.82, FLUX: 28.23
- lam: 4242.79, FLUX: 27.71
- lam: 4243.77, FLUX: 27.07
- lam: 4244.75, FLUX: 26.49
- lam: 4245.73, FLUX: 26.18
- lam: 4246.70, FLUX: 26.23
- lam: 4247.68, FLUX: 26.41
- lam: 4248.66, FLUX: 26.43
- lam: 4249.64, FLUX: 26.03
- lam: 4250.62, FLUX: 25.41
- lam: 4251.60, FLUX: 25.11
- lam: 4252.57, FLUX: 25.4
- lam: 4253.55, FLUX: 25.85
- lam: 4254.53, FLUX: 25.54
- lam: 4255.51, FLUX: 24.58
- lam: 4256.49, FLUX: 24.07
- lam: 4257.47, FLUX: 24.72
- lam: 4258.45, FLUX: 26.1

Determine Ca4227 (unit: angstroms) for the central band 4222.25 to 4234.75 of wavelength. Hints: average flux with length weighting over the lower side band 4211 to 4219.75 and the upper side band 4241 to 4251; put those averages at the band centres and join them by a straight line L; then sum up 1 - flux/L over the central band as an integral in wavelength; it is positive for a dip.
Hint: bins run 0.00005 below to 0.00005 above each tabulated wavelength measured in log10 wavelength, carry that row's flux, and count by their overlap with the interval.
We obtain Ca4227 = 1.6 angstroms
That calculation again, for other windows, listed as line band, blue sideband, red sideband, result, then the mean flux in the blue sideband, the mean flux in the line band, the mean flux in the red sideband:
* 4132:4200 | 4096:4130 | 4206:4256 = 0.98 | 23.7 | 23.9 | 25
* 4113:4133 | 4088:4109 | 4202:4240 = -1.83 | 22.3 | 24.9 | 24.6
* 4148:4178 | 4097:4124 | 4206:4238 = -0.28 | 23.7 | 24.2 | 24.2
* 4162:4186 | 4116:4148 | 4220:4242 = 0.25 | 23.9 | 23.8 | 24.2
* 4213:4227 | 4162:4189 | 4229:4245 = 0.34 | 24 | 24.5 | 25.5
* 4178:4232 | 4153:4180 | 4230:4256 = 1.13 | 24.1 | 24.4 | 25.8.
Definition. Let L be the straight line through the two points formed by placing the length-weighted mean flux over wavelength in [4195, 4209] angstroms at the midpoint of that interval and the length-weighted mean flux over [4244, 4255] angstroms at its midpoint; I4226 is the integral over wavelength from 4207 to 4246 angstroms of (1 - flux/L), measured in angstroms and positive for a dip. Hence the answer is 1.4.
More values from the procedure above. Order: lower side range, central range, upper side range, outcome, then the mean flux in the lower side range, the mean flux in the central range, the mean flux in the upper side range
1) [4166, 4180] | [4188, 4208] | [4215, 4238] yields -1.1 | 23.6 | 25.2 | 24.1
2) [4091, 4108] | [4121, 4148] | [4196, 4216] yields -0.5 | 22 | 23.4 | 25.1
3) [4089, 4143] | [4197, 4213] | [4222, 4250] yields -0.6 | 23.4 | 25.4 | 24.9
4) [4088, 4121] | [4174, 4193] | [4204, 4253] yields -0.1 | 23.2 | 24.6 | 25.1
